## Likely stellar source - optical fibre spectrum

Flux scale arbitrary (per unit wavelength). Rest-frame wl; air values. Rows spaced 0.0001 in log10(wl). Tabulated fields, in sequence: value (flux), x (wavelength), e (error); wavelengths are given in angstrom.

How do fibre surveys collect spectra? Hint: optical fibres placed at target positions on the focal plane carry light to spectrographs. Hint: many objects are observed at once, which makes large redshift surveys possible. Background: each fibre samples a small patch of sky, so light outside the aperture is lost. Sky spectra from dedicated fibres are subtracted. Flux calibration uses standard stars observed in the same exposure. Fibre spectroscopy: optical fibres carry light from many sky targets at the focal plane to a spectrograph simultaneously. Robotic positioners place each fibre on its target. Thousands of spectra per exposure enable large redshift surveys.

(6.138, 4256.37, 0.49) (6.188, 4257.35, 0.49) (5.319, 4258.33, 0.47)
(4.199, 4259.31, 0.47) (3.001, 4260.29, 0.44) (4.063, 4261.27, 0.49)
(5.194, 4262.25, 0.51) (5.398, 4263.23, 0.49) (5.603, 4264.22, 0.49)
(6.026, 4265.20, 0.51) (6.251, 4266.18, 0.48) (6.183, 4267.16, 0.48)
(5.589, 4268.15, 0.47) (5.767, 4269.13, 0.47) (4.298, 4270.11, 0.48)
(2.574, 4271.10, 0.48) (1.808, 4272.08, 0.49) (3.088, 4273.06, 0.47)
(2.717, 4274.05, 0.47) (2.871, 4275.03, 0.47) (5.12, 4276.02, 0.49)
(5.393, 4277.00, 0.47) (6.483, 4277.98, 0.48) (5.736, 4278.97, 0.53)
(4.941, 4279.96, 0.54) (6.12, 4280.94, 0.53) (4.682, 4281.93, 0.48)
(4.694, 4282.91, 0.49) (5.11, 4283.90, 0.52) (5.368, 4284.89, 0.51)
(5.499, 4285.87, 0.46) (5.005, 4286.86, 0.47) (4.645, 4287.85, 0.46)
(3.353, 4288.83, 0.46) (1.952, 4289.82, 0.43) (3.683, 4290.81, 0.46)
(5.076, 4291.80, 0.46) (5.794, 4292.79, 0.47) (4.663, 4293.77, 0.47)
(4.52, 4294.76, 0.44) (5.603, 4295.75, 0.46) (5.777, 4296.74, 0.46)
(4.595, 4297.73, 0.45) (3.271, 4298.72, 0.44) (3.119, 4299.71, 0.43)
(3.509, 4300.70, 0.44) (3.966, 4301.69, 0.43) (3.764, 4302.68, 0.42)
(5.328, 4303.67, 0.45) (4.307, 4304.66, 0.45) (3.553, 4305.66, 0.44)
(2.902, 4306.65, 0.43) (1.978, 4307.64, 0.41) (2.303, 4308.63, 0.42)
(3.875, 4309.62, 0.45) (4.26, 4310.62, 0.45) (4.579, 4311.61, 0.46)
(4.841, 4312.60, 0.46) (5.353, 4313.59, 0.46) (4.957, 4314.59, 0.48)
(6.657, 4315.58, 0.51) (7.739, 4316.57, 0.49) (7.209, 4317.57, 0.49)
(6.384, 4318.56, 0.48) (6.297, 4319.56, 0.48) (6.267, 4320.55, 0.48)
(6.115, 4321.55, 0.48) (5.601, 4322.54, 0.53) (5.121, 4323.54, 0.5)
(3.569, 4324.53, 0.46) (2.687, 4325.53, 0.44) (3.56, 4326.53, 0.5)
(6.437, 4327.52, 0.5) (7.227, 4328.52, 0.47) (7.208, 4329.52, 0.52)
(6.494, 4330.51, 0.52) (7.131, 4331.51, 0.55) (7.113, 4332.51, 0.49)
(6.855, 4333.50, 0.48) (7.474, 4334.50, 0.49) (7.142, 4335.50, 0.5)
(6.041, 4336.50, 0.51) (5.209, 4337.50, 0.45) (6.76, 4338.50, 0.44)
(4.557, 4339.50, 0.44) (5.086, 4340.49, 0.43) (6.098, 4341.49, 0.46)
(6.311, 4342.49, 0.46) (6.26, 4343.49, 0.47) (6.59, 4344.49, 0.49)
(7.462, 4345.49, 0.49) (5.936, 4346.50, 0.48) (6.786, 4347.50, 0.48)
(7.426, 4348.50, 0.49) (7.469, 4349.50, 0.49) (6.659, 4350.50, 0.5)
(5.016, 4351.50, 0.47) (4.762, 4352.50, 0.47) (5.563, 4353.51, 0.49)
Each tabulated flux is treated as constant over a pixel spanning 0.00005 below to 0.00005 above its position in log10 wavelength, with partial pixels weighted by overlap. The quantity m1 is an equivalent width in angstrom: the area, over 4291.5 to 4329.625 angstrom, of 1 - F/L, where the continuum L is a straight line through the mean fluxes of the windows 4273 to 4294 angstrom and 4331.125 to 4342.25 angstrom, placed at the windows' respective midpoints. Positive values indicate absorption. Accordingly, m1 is 4.6 angstrom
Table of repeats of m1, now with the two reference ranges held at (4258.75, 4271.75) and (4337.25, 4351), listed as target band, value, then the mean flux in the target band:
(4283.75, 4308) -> 5.31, 4.25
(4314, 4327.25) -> 0.77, 5.56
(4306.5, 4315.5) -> 2.65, 4.06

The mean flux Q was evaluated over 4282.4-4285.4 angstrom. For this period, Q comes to 5.07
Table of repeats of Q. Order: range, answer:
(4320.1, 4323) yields 6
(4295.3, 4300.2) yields 4.46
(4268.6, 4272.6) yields 3.63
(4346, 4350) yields 6.91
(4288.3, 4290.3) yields 2.71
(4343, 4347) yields 6.55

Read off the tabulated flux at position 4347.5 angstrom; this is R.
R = 6.786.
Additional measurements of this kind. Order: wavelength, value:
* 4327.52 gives 6.437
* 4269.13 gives 5.767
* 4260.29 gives 3.001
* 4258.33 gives 5.319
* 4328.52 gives 7.227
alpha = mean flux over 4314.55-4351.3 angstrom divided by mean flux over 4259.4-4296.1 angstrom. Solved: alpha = 1.33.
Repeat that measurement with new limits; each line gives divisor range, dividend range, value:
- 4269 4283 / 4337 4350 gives 1.44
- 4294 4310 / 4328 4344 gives 1.65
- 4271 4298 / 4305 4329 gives 1.09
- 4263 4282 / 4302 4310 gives 0.73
